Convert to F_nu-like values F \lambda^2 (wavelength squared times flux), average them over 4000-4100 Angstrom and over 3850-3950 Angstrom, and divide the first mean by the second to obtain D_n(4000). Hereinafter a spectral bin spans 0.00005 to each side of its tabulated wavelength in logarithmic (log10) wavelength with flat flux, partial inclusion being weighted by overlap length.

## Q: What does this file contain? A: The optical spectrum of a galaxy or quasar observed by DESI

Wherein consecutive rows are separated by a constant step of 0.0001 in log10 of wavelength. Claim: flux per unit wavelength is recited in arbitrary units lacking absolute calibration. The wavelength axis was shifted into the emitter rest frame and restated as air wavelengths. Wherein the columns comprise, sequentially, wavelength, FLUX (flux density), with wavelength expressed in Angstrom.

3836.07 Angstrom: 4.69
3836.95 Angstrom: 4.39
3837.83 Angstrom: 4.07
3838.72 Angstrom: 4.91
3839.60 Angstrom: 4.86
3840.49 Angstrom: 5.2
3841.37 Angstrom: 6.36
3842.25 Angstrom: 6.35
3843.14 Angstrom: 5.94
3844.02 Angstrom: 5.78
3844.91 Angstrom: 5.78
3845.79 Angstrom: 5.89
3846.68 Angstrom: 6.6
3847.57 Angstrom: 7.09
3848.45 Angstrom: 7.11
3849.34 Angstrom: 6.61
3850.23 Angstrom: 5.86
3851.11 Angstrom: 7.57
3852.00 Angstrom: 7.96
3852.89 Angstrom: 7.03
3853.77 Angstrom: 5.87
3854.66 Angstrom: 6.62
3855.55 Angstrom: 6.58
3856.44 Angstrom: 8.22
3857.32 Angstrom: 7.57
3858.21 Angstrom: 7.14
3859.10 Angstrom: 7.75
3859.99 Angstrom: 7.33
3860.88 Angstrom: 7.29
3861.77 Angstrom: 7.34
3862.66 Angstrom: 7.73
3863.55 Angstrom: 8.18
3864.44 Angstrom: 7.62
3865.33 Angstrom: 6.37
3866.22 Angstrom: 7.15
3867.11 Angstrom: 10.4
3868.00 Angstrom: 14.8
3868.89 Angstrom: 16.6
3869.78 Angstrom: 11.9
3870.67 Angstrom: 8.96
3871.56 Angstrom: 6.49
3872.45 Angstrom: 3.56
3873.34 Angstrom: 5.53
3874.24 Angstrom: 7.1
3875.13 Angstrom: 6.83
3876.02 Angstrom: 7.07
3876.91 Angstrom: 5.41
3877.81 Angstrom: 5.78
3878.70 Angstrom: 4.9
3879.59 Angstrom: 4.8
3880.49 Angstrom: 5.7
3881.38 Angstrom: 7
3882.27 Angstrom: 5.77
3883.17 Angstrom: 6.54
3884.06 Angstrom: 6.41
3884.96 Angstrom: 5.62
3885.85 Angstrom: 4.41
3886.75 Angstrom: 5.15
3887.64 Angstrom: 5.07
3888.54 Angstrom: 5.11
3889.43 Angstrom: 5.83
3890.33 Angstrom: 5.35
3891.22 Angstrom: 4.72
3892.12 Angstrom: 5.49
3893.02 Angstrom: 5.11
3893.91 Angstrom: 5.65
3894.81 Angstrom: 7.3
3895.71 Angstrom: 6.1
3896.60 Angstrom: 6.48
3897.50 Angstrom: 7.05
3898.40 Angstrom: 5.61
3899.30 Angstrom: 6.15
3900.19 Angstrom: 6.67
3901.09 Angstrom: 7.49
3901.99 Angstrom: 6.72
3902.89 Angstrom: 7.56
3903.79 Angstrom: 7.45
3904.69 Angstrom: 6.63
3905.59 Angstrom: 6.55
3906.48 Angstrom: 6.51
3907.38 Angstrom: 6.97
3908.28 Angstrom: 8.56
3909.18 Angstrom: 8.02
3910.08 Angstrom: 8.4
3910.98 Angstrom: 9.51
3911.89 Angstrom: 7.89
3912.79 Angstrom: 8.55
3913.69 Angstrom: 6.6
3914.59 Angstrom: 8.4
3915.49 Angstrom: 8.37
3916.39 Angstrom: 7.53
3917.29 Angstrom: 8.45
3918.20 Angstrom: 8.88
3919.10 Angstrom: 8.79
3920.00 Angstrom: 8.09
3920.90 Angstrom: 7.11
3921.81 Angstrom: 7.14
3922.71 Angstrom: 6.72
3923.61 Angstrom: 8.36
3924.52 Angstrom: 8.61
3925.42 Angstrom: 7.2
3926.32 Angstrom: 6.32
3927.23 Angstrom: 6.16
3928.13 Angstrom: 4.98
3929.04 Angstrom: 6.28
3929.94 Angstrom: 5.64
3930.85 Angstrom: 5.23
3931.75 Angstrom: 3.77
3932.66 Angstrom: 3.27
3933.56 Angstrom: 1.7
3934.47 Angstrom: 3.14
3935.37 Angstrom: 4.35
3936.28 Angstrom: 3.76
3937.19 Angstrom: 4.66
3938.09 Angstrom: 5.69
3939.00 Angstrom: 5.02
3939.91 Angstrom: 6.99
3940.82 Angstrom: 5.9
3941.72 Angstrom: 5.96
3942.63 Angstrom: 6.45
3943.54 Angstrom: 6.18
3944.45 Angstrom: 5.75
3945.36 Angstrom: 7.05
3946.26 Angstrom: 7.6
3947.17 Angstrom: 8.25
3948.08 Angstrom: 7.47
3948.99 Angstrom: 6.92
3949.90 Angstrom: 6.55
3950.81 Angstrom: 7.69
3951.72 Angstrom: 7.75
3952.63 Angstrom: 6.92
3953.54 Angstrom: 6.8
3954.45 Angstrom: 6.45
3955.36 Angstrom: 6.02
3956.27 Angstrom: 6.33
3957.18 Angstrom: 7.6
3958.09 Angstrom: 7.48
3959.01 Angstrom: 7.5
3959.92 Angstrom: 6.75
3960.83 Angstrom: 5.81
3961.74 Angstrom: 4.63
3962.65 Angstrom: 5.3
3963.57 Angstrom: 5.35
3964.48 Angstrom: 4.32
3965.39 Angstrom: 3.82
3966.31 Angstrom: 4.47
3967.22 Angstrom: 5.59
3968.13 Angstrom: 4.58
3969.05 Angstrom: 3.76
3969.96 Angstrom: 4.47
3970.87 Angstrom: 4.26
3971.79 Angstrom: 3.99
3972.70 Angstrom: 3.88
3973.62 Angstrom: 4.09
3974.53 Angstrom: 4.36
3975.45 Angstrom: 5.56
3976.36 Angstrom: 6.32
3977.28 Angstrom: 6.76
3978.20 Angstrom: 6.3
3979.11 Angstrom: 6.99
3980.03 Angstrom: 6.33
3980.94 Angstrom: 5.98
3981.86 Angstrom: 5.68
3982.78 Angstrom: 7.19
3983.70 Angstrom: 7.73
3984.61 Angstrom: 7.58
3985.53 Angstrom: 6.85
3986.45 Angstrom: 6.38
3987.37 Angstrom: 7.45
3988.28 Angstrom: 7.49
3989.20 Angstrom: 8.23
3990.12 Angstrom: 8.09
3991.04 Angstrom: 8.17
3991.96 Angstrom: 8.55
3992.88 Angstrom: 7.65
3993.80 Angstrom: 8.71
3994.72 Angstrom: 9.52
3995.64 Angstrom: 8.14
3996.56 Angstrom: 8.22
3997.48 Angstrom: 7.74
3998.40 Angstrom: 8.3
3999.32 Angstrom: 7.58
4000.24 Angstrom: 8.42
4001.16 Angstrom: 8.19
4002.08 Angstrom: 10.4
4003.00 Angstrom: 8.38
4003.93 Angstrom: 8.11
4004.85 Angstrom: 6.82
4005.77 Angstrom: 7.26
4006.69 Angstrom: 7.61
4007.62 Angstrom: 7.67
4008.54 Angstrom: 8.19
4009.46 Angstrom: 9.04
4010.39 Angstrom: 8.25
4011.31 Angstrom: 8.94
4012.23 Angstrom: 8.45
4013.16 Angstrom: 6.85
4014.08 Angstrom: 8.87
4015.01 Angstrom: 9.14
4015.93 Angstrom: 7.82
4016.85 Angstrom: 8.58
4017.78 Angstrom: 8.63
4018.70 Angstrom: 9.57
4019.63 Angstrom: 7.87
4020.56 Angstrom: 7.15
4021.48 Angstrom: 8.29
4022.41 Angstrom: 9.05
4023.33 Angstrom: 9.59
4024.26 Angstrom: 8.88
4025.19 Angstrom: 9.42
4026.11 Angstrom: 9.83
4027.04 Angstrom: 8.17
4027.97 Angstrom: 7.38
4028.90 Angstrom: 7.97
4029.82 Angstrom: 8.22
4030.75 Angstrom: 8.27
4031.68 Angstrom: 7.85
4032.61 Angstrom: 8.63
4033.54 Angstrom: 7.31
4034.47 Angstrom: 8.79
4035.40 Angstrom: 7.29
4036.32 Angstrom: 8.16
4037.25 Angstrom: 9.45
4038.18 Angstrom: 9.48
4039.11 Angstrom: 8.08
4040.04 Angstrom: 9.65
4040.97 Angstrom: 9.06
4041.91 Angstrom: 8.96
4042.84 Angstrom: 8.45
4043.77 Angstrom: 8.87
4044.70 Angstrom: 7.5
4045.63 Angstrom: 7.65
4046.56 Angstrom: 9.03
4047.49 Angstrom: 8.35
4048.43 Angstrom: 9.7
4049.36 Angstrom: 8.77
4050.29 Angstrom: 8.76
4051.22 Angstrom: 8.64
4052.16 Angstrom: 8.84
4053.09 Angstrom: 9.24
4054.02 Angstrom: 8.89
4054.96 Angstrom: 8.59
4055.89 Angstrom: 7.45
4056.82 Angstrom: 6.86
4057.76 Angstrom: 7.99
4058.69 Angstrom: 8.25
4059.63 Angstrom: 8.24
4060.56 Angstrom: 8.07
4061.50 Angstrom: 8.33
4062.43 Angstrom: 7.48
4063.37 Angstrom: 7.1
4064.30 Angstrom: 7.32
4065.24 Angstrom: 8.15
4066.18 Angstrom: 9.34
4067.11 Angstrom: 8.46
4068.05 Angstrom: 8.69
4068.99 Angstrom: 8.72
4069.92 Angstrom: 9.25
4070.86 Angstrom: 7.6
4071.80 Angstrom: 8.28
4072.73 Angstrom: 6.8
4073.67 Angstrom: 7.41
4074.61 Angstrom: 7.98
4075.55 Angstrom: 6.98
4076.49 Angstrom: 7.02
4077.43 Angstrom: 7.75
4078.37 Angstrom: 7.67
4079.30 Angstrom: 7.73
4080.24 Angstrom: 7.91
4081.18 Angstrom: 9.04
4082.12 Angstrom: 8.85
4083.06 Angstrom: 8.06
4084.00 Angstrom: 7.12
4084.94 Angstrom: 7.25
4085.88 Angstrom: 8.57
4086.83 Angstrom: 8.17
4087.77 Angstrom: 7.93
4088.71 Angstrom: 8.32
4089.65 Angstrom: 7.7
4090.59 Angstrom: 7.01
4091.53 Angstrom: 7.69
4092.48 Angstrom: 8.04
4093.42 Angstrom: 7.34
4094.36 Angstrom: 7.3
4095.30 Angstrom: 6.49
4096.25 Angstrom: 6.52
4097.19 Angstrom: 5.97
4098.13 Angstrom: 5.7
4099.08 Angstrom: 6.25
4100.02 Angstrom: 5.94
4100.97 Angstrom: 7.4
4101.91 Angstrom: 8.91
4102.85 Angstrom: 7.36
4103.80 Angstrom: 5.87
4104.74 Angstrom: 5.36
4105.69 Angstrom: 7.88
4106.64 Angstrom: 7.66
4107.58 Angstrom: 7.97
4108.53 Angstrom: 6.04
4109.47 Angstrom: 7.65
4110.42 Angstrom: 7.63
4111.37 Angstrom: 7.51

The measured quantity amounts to 1.29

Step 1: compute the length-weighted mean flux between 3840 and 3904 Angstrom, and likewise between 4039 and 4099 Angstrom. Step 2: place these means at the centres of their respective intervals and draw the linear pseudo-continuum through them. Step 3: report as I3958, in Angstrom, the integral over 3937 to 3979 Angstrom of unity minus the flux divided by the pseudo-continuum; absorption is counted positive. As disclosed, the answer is 8.0 Angstrom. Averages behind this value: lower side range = 6.79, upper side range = 8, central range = 5.91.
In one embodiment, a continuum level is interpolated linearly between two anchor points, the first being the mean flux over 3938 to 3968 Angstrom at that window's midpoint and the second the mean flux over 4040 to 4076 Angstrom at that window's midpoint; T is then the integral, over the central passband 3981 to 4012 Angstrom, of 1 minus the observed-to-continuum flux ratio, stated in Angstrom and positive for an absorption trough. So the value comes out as -3.5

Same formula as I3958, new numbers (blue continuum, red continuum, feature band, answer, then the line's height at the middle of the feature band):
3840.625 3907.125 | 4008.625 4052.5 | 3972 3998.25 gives 3.5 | 8.04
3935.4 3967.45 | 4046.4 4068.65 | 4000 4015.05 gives -1.9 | 7.32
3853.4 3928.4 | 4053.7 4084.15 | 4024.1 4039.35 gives -1.2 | 7.81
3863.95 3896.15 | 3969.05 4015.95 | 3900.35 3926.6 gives -3.0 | 6.92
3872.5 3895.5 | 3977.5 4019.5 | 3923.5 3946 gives 3.9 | 6.68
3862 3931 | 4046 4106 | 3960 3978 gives 6.1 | 7.36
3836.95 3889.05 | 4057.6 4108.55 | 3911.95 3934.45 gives 1.0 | 7.03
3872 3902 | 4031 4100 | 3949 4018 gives 0.9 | 7.02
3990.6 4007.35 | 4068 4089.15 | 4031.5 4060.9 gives -1.5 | 8.05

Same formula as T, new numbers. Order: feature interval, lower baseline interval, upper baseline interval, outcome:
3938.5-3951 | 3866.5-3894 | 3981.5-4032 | 1.3 Angstrom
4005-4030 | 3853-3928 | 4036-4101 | -2.0 Angstrom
